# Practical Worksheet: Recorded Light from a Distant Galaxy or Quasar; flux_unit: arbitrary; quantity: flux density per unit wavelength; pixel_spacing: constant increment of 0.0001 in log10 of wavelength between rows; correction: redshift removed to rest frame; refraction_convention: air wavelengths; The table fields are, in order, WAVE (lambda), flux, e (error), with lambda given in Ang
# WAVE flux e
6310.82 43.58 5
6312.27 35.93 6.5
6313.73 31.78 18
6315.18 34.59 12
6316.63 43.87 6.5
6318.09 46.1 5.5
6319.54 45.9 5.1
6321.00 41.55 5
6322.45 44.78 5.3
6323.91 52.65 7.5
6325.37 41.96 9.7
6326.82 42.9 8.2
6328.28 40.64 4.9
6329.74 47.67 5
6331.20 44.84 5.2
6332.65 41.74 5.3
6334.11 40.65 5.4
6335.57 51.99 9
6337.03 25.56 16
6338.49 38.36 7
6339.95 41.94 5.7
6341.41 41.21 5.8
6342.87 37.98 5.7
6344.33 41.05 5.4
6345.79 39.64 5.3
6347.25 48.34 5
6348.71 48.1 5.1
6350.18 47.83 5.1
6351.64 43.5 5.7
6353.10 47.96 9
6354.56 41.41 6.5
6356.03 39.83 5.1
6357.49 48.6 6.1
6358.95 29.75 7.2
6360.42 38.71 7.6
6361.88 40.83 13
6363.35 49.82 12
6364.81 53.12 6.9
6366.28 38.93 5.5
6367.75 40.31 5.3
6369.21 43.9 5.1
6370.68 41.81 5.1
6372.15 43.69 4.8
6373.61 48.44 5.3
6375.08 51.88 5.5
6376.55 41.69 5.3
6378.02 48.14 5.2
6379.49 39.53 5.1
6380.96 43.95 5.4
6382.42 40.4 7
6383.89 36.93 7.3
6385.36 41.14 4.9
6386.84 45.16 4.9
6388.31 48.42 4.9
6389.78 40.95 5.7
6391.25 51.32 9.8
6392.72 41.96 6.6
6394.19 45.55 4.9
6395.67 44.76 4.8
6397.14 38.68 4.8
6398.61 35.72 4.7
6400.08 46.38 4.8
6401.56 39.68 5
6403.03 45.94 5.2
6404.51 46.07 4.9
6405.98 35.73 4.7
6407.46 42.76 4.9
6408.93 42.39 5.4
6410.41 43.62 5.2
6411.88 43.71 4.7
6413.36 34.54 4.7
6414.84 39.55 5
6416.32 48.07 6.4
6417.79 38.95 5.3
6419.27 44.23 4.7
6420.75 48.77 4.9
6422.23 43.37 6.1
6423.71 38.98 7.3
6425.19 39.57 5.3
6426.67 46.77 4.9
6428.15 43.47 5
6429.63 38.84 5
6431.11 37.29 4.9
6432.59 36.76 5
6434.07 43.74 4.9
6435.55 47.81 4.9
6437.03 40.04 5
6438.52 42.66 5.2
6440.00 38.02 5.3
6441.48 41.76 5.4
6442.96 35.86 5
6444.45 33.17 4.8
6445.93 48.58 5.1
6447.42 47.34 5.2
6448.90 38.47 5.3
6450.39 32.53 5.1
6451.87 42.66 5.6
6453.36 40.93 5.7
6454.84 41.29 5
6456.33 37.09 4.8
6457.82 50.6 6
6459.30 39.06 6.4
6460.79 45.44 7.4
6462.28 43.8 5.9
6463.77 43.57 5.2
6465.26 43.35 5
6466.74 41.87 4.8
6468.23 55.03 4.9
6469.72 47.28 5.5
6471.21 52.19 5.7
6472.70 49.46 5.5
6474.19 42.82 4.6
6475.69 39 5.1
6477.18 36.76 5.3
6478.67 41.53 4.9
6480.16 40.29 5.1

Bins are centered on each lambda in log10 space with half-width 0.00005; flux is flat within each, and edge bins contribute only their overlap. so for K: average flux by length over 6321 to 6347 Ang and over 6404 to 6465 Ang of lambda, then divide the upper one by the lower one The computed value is 0.99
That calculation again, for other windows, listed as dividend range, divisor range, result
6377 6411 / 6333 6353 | 1.01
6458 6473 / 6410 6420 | 1.11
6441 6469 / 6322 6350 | 0.99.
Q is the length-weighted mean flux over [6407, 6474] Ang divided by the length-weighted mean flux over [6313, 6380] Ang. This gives 0.99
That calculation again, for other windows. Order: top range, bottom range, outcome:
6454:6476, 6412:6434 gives 1.08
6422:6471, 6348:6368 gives 0.97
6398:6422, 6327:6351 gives 1.00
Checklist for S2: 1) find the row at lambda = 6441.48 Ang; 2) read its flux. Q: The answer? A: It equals 41.76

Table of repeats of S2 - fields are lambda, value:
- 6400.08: 46.38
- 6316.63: 43.87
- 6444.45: 33.17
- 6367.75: 40.31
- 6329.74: 47.67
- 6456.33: 37.09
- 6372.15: 43.69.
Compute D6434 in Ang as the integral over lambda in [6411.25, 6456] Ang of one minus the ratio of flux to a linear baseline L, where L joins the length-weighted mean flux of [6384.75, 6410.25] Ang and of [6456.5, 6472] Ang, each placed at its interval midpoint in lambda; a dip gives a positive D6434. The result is 3.40 Ang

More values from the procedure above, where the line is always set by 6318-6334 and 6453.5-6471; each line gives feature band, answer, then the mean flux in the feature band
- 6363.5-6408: 0.9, 43.5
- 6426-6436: 0.6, 41.9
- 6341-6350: 0.3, 43.1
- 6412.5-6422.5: 0.5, 42.4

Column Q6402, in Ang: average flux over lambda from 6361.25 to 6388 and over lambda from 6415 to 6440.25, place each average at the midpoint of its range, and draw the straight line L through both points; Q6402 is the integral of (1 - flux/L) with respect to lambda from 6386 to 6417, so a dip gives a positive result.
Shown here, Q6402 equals 0.1 Ang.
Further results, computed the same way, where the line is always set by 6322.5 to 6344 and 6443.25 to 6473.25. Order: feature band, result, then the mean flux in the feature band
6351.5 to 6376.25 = -0.7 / 43.6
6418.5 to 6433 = 0.4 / 41.9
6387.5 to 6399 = -0.2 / 43.7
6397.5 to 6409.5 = 0.3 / 41.7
